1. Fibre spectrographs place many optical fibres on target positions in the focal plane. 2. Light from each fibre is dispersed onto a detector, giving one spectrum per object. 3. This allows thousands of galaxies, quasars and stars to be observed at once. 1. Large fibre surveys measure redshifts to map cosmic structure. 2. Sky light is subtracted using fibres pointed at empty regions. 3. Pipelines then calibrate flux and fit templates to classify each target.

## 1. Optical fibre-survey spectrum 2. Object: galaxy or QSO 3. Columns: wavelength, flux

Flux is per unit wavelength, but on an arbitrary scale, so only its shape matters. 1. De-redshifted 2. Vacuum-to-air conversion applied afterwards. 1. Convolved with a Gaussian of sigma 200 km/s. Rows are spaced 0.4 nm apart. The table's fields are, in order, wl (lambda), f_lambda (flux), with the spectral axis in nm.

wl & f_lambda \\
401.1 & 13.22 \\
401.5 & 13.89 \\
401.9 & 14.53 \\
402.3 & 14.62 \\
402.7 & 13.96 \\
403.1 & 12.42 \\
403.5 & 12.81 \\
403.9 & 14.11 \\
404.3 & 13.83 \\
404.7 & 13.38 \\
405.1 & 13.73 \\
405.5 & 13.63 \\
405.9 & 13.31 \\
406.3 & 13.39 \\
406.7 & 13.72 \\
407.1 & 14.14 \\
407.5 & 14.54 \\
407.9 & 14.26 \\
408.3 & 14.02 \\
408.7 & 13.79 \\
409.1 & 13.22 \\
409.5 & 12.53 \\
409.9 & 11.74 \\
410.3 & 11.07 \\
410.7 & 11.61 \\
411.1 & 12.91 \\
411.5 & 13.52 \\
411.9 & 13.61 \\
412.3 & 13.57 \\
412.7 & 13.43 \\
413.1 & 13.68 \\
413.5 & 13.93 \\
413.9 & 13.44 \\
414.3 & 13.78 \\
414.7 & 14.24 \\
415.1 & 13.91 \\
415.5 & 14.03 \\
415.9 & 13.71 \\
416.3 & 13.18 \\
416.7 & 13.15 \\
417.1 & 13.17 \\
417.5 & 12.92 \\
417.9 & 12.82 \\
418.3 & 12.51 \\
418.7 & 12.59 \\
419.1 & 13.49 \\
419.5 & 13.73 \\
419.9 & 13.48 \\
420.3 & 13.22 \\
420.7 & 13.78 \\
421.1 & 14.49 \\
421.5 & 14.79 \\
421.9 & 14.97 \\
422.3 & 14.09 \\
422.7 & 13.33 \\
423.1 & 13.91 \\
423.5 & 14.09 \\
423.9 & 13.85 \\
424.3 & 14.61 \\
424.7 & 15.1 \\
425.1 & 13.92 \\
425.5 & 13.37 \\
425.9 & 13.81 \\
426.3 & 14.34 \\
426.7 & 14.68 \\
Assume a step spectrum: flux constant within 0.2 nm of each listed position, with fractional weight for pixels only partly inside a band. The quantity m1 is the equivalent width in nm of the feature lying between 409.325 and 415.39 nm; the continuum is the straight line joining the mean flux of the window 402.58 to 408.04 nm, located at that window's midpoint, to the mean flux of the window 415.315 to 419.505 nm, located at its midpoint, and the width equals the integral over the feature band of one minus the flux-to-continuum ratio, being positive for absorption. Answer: 0.10 nm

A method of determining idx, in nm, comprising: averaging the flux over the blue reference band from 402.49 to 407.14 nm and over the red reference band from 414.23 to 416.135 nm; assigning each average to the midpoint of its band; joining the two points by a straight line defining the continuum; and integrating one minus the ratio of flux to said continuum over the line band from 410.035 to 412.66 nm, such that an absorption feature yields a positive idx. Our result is 0.20 nm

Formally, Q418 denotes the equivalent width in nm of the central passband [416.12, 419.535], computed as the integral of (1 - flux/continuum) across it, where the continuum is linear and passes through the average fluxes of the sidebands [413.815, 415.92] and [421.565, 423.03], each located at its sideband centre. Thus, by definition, 0.24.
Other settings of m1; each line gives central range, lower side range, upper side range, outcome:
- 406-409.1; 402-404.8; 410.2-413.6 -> -0.13 nm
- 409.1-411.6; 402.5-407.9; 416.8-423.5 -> 0.25 nm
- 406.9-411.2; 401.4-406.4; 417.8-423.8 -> 0.19 nm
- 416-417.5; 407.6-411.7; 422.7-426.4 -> 0.03 nm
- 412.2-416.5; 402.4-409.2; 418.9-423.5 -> 0.03 nm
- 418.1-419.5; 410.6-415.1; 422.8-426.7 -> 0.08 nm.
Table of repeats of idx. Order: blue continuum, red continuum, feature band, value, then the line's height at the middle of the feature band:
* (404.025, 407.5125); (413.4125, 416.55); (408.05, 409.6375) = 0.03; 13.7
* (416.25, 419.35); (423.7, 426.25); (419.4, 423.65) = -0.13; 13.6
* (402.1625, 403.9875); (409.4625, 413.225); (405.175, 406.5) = -0.02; 13.3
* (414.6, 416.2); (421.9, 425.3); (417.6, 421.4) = 0.18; 14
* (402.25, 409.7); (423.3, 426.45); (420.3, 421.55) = -0.01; 14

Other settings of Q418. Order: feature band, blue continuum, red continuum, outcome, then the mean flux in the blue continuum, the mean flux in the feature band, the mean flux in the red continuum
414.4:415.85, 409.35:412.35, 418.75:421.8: -0.098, 12.5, 14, 13.8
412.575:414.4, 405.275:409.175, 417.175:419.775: -0.037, 13.8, 13.7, 13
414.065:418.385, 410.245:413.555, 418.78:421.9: 0.019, 13.1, 13.4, 13.9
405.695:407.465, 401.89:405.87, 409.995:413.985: -0.037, 13.6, 13.7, 13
